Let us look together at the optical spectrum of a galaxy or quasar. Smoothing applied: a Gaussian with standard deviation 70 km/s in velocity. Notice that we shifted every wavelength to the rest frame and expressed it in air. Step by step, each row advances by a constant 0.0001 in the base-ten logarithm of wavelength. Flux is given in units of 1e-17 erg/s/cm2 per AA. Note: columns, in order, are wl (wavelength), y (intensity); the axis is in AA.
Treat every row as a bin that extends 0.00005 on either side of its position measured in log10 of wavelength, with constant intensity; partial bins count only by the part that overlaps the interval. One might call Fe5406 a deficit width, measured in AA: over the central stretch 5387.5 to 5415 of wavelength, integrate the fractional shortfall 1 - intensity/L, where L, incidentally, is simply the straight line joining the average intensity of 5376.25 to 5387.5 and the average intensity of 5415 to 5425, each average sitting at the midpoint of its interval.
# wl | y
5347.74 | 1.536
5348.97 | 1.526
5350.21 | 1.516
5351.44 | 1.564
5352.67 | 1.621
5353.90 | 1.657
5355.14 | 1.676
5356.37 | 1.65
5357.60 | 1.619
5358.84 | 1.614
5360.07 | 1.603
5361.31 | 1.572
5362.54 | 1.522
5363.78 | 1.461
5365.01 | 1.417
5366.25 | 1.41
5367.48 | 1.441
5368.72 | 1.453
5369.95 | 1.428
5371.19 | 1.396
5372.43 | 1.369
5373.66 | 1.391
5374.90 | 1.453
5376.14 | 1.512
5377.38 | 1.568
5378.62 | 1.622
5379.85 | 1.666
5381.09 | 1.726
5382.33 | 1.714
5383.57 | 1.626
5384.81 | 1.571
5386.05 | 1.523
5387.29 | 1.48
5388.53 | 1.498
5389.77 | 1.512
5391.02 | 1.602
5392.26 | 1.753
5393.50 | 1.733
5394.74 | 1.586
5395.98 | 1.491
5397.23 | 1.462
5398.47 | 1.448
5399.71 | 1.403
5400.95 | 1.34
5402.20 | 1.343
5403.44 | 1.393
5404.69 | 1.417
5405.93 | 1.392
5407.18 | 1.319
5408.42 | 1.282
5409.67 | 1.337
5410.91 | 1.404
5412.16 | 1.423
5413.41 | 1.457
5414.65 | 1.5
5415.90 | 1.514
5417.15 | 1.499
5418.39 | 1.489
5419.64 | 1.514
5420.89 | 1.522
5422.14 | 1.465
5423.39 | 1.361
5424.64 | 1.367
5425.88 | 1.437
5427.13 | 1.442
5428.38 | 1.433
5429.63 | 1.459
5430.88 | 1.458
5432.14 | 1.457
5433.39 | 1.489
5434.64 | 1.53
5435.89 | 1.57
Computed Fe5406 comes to 1.4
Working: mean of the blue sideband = 1.61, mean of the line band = 1.46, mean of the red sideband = 1.47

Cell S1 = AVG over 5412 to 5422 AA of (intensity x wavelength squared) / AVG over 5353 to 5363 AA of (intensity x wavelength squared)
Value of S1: 0.94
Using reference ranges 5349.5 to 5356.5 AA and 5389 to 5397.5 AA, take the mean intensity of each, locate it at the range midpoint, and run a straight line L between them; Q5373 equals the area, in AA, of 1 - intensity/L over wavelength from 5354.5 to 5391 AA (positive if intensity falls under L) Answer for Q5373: 1.5 AA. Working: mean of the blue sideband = 1.61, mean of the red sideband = 1.59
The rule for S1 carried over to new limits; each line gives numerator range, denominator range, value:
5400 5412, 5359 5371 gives 0.93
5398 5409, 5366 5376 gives 0.97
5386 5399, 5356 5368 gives 1.03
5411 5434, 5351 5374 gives 0.98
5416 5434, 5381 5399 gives 0.94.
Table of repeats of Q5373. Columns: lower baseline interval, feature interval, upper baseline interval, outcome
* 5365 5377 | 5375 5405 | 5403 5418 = -2.5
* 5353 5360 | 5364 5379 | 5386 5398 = 1.4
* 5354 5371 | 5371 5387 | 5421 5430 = -0.5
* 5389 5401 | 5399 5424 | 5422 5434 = 1.2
